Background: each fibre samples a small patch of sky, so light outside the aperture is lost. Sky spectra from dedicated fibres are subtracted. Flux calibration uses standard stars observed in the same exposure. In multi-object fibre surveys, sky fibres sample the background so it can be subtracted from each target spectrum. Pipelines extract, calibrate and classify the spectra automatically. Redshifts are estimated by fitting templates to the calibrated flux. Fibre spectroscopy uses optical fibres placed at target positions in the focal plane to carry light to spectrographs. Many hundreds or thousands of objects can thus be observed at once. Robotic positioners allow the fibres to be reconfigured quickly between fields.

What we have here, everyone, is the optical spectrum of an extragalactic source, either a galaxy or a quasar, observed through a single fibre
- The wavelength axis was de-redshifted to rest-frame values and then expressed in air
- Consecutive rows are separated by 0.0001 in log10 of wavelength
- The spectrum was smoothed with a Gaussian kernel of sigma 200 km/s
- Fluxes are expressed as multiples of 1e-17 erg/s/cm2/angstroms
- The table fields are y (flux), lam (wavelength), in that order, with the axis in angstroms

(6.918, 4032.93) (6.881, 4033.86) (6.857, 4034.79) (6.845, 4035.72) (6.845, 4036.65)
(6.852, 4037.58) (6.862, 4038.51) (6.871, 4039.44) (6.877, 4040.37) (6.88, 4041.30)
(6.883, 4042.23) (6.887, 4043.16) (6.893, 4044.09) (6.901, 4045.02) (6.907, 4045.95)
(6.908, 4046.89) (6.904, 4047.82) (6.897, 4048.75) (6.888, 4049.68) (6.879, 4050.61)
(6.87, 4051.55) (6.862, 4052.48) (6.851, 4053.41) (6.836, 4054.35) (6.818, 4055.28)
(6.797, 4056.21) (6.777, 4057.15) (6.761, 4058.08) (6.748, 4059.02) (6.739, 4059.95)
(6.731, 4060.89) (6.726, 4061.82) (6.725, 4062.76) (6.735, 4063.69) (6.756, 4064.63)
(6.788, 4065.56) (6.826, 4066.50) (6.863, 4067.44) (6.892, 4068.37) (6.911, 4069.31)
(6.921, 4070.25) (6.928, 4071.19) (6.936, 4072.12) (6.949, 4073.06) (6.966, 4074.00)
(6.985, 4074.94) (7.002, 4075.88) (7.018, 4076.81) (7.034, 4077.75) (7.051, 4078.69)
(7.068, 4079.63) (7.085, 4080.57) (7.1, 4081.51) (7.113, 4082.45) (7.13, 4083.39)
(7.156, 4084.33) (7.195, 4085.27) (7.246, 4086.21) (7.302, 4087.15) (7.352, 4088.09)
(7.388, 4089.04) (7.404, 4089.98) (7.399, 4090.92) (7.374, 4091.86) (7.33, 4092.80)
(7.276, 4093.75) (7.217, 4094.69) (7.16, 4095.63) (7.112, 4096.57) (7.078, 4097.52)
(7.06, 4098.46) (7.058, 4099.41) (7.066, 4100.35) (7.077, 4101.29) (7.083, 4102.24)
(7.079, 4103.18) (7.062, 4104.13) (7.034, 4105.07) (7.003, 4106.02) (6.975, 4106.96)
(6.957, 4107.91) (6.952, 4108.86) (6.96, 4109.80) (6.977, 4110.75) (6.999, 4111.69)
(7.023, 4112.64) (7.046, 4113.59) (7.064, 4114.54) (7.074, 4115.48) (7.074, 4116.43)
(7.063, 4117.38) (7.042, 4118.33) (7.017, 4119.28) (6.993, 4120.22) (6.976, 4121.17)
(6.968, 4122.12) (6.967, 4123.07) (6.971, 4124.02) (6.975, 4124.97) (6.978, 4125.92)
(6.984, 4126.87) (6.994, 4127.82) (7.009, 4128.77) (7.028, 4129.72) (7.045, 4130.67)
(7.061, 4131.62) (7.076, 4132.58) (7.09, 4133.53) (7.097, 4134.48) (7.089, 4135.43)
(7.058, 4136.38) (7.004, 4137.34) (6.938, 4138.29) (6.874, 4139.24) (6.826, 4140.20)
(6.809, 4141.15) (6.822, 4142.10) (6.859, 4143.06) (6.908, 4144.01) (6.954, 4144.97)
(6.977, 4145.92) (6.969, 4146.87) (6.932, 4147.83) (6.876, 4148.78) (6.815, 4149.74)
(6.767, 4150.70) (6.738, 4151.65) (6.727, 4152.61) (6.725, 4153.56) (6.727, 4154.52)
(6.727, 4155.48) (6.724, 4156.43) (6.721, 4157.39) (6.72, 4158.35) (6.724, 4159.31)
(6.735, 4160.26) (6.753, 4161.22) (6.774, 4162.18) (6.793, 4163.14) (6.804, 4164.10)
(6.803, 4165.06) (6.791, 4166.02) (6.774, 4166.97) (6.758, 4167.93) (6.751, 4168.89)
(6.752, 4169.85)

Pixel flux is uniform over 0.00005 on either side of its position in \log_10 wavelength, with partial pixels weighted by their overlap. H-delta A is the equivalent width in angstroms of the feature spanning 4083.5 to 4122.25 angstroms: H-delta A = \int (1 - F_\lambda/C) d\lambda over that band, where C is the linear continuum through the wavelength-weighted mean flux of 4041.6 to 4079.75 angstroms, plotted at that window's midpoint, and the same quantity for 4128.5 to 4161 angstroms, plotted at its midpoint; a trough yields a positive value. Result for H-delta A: -1.3 angstroms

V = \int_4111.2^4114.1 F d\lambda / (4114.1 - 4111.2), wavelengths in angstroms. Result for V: 7.02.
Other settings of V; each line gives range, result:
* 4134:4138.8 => 7.04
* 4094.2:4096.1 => 7.22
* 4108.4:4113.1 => 6.99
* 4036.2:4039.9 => 6.86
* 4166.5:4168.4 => 6.76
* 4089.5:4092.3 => 7.41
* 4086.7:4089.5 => 7.33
